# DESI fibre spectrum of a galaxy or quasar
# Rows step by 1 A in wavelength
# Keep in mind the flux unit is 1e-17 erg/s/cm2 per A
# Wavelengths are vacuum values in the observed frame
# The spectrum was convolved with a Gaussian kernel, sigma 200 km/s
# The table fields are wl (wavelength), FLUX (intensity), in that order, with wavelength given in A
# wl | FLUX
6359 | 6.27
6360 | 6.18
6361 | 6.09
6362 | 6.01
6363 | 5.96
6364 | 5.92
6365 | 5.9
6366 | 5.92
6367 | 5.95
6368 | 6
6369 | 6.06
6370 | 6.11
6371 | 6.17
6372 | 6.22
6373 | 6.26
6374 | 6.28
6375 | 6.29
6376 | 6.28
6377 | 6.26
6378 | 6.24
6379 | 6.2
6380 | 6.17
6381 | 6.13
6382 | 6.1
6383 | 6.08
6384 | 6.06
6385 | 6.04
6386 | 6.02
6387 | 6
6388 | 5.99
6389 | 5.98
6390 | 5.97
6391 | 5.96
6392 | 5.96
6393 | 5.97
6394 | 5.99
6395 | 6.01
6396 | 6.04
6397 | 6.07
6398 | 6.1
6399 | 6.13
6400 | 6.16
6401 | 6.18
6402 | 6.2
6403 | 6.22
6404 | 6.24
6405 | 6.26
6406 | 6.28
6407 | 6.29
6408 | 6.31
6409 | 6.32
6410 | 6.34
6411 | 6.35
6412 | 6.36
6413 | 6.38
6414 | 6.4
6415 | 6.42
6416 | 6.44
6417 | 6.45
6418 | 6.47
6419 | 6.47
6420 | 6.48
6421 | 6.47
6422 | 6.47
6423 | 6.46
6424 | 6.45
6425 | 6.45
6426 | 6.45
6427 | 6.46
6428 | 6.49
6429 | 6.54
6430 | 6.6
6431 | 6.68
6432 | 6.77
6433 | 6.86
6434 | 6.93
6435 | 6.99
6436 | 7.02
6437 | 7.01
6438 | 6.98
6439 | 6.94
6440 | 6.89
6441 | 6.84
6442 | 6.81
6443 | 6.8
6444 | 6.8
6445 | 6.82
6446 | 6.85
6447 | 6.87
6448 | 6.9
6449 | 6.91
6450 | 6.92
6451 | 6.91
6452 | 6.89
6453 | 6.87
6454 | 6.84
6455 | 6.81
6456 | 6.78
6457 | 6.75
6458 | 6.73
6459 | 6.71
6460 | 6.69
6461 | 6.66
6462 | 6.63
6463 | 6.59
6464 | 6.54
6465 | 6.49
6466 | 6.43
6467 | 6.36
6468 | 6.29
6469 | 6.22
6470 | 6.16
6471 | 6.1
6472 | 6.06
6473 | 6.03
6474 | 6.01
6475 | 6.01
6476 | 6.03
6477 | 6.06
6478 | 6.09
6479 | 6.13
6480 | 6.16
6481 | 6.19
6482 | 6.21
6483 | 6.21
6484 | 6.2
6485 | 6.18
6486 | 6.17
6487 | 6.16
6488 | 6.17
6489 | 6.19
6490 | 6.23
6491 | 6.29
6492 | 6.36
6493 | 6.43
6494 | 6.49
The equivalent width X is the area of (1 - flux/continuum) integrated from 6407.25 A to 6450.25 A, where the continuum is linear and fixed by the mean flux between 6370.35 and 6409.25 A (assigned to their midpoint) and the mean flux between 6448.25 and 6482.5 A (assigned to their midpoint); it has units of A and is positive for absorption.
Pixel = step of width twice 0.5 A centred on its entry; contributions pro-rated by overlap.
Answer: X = -2.3 A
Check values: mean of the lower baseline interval 6.14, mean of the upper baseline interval 6.45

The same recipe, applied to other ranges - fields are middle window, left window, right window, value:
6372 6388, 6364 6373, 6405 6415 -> -0.08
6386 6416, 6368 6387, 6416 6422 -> 0.77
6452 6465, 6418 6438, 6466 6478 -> -0.88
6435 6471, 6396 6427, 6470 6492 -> -2.95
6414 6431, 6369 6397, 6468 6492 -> -0.99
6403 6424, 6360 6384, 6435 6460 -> 0.46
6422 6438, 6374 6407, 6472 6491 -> -1.45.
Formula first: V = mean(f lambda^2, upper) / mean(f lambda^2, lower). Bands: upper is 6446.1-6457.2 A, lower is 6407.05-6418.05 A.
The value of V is 1.09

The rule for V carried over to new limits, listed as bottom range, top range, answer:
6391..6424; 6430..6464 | 1.10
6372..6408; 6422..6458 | 1.12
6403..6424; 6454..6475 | 1.03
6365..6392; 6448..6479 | 1.09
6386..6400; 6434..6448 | 1.16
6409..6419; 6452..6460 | 1.07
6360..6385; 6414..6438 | 1.10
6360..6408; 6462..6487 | 1.05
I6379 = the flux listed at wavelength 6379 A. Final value 6.2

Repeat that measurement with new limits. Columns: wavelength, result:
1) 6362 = 6.01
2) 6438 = 6.98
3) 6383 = 6.08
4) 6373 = 6.26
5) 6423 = 6.46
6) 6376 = 6.28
